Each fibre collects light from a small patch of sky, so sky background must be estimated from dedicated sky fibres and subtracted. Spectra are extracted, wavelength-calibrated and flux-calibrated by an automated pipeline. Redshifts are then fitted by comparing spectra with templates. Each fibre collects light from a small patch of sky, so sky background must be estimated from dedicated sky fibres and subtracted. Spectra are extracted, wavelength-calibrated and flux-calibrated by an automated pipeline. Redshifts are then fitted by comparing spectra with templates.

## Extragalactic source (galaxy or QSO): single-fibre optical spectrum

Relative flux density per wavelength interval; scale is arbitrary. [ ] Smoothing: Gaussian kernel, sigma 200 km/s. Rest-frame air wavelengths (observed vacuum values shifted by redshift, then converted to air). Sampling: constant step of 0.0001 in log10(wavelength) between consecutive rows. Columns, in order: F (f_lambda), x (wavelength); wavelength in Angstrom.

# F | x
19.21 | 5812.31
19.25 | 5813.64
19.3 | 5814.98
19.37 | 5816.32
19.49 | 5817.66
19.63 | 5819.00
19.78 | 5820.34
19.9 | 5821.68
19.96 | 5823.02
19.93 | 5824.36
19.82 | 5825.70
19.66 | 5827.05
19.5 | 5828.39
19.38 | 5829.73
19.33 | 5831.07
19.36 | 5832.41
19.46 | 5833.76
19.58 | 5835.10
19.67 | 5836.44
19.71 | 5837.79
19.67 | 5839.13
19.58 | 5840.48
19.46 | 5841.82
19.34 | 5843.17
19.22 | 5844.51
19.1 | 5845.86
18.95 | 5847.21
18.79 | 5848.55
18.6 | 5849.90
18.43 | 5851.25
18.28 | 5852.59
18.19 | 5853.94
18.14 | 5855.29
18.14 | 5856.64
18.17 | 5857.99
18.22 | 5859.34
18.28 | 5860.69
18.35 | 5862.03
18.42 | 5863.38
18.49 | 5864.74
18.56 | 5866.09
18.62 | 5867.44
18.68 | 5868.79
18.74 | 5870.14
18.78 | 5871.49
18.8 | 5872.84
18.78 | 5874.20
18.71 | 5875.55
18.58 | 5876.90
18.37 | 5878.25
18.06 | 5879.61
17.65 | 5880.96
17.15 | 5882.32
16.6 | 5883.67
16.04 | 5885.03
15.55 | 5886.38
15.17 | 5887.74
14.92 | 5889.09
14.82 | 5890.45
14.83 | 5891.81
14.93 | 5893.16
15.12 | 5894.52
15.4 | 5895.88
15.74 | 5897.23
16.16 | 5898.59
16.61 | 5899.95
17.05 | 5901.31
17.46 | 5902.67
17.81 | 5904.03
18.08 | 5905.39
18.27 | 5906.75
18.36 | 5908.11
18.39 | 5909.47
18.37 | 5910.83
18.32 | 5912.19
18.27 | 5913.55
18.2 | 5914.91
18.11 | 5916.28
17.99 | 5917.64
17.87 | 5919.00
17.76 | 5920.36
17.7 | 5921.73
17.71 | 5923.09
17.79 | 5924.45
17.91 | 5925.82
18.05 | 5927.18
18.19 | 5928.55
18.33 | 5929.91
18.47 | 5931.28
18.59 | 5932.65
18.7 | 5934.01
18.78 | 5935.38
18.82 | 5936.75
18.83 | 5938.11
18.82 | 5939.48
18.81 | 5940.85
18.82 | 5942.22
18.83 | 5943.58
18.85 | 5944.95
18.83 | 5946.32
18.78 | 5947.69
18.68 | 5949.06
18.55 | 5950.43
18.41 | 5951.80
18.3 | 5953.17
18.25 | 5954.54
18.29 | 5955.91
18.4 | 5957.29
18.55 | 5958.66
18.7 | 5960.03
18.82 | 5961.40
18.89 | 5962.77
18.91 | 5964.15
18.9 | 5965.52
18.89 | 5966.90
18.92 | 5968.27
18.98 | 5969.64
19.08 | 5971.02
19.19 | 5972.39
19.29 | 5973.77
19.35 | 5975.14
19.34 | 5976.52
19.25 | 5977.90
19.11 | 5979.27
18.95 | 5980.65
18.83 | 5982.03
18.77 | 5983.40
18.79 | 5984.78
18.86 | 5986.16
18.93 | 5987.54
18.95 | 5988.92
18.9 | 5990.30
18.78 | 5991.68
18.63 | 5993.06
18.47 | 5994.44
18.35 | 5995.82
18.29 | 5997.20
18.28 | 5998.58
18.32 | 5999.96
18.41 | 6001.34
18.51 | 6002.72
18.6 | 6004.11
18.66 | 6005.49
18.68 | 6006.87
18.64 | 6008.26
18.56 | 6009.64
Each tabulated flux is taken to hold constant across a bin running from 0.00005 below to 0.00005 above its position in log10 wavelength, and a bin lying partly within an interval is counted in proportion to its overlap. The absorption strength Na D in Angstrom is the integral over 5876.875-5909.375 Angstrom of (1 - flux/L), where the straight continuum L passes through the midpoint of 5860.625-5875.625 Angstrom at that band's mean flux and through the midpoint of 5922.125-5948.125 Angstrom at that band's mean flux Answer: 3.45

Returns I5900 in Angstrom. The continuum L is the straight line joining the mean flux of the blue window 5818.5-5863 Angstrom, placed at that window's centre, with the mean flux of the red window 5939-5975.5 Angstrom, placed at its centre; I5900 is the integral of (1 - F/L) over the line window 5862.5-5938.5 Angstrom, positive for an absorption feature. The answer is 5.4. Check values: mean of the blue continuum 19.1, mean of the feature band 17.6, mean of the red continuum 18.8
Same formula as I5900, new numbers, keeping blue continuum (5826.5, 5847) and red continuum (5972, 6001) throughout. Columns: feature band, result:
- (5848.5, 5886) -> 2.2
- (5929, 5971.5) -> 0.6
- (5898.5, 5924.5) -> 1.8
